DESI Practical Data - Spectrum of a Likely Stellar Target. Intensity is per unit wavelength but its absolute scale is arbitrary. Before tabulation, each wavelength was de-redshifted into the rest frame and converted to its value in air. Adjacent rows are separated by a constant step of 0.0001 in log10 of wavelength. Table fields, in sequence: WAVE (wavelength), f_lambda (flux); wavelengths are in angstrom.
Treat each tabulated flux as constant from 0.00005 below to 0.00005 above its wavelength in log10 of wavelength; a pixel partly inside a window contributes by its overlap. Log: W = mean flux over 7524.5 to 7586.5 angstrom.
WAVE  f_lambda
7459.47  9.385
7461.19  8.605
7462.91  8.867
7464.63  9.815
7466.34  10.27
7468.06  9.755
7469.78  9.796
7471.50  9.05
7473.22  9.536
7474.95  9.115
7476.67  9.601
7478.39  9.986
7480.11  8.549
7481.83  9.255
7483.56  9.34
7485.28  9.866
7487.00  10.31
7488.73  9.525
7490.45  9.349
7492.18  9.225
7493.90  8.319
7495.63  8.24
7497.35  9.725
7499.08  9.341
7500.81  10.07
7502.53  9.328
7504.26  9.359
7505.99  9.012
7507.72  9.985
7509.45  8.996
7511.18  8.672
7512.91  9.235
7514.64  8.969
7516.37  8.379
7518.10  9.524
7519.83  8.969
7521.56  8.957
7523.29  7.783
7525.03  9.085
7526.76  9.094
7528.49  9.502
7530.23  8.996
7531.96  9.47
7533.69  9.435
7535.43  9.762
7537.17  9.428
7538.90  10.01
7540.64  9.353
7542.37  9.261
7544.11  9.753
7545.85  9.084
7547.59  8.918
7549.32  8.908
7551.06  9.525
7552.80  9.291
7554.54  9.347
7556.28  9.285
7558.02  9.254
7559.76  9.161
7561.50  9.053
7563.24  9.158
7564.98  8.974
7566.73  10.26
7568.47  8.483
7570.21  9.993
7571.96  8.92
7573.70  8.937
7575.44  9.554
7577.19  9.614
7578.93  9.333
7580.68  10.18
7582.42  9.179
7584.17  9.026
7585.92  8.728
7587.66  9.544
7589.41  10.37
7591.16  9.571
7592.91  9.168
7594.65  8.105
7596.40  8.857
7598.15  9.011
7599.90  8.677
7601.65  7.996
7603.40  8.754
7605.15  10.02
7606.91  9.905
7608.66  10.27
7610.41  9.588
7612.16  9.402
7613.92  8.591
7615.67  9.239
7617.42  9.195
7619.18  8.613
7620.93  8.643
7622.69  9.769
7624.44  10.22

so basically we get 9.32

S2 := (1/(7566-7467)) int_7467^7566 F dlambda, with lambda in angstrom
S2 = 9.27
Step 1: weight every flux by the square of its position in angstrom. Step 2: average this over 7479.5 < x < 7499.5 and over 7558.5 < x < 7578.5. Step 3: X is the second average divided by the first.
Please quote 1.02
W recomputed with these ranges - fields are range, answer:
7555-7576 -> 9.25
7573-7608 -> 9.23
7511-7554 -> 9.18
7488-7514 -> 9.22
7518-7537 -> 9.14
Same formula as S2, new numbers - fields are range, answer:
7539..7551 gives 9.29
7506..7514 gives 9.19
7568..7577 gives 9.24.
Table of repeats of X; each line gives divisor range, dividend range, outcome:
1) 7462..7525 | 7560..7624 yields 1.02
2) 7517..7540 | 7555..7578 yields 1.02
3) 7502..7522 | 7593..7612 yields 1.03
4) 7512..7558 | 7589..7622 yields 1.01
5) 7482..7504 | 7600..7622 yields 1.01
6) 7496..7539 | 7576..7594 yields 1.04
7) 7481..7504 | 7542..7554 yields 1.00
